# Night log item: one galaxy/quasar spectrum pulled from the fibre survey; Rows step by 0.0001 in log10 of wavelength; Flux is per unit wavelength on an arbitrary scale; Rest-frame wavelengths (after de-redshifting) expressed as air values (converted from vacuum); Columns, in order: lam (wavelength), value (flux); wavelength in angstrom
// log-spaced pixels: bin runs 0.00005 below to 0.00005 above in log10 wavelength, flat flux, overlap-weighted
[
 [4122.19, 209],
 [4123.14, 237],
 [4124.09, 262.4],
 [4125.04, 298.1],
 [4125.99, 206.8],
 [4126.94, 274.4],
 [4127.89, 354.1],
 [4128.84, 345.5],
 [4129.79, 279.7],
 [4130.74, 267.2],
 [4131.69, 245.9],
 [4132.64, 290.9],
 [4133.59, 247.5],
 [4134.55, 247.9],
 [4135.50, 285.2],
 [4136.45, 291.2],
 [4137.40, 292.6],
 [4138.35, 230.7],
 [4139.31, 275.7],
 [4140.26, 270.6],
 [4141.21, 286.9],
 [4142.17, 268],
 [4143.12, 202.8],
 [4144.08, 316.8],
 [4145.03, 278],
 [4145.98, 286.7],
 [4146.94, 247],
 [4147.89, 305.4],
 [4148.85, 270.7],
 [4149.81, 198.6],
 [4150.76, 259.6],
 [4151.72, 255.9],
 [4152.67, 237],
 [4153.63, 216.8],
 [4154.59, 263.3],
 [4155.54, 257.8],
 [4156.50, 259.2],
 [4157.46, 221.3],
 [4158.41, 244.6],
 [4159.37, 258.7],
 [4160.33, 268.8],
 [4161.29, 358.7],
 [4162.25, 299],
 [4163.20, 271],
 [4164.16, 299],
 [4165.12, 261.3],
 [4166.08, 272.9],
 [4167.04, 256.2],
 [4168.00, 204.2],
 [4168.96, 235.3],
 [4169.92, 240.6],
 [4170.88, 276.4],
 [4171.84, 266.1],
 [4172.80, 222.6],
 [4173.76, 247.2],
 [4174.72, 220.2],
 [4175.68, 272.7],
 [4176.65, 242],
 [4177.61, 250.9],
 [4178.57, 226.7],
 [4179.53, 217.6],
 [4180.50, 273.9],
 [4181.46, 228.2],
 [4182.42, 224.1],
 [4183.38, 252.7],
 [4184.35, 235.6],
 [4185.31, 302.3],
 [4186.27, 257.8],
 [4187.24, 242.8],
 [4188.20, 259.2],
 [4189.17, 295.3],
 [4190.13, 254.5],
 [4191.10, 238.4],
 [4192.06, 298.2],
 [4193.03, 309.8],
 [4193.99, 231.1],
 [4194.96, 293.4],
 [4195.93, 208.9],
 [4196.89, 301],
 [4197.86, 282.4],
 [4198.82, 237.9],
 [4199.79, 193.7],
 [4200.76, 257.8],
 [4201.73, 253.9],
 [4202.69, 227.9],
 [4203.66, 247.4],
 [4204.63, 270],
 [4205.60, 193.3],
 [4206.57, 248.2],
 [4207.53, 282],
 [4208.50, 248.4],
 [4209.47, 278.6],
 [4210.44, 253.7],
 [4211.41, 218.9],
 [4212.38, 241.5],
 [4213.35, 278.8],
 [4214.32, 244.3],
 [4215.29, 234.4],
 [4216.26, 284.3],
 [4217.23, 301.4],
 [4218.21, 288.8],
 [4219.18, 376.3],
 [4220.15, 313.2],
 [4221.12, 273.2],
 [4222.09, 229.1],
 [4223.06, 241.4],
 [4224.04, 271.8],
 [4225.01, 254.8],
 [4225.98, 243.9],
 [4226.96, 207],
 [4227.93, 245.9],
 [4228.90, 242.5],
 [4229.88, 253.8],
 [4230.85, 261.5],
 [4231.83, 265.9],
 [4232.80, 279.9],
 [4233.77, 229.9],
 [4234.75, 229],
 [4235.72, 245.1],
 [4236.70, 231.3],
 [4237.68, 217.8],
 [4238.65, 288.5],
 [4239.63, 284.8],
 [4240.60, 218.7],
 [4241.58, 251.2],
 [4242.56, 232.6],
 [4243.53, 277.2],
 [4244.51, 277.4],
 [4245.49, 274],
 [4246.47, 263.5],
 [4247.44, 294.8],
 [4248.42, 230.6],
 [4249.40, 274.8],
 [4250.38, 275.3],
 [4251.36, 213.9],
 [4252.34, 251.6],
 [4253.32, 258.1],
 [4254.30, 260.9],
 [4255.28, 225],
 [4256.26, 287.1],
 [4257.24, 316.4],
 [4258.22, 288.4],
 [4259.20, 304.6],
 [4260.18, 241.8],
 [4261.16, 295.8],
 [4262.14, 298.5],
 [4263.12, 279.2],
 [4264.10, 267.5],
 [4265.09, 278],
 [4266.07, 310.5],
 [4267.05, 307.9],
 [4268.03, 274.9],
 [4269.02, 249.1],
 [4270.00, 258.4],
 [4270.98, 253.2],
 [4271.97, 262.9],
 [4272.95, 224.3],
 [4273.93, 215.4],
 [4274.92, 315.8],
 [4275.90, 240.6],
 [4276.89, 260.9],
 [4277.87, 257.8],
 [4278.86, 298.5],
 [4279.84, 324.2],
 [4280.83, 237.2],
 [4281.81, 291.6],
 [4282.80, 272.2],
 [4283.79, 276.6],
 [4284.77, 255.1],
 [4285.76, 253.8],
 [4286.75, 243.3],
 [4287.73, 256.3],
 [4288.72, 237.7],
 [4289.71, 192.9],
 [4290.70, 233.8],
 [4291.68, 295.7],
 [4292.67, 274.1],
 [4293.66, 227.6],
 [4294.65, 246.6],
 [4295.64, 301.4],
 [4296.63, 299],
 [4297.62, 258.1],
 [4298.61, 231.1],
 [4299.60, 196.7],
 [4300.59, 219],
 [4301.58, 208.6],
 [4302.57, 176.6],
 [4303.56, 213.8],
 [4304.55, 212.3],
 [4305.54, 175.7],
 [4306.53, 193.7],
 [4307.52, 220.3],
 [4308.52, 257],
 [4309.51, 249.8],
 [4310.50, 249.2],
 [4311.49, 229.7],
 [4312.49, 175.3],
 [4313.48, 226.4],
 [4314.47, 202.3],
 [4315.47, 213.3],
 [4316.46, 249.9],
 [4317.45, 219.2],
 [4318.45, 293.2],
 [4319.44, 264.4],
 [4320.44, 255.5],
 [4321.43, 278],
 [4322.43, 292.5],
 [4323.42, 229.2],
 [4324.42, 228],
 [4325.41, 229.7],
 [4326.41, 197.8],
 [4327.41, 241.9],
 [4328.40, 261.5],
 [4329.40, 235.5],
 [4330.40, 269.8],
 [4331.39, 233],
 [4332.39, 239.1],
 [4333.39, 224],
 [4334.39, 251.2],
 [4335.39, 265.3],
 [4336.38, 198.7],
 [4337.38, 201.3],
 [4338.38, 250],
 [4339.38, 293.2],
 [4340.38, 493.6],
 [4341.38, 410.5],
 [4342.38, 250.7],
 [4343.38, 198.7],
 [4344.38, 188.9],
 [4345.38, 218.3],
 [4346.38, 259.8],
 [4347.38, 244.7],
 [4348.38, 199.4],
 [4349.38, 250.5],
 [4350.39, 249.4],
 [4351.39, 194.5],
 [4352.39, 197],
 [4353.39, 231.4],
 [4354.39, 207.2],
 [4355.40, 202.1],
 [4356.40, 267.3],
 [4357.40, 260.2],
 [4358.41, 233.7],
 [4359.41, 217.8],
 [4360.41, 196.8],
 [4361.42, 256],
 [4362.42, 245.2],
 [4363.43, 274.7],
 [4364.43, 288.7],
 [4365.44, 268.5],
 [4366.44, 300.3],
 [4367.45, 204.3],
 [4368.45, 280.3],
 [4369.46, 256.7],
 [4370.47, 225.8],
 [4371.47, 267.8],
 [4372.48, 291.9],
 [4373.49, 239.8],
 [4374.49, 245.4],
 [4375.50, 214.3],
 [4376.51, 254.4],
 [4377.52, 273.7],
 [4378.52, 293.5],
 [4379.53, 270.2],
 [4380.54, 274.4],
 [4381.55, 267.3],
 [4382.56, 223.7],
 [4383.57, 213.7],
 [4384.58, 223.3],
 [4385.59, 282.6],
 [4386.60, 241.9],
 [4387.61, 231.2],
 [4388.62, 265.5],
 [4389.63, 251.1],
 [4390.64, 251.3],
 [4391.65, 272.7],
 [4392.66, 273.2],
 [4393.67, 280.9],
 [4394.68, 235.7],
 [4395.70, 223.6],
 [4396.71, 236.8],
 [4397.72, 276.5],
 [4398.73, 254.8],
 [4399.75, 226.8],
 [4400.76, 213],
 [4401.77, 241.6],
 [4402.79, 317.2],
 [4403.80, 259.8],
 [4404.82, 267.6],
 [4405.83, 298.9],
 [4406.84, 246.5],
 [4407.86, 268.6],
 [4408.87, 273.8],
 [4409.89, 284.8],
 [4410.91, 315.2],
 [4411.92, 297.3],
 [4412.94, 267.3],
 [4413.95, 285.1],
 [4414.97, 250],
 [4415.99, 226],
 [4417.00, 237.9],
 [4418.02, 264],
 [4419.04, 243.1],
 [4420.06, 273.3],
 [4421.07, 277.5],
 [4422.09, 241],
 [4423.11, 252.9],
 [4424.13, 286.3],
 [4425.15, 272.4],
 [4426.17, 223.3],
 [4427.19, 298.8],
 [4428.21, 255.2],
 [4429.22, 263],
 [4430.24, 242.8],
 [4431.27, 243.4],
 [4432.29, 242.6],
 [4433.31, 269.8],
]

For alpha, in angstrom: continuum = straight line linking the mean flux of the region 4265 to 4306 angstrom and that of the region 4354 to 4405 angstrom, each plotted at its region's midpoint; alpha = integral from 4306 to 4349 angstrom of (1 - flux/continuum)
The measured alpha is 1.0 angstrom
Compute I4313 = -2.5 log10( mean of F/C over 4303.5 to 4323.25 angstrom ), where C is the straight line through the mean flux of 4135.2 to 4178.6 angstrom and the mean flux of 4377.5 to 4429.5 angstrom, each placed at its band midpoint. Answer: 0.12 mag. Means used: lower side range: 261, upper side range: 260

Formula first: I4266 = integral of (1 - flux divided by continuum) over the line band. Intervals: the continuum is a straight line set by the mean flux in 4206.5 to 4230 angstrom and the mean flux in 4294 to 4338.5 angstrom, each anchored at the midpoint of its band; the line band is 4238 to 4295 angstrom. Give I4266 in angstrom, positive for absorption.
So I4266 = -3.6 angstrom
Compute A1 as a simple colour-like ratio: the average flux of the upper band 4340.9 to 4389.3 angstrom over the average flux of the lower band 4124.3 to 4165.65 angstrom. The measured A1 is 0.9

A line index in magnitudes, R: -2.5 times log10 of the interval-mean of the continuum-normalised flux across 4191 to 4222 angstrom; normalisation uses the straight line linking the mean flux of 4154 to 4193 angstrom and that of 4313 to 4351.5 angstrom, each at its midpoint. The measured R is -0.03 mag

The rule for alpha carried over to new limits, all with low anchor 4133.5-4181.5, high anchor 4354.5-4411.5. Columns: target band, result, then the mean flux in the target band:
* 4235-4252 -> 0.1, 256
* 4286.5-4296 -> 0.2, 251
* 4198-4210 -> 0.6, 246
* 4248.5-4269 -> -1.3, 274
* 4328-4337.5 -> 0.6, 239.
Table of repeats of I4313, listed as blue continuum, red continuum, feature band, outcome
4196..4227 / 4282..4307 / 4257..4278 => -0.11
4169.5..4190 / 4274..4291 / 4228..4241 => 0.02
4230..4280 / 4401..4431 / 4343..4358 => 0.18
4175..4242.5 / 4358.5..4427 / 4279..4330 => 0.06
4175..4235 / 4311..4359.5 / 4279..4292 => -0.05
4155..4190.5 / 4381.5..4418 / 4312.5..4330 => 0.07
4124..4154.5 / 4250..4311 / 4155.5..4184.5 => 0.05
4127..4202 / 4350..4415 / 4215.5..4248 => -0.01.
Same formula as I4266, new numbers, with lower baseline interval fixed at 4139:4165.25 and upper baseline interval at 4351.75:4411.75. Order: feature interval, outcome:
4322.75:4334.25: 0.9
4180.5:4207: 1.0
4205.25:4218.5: 0.3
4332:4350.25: -0.1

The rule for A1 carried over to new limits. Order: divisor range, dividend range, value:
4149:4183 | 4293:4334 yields 0.93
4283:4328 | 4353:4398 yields 1.06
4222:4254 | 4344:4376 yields 0.95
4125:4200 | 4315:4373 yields 0.95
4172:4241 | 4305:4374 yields 0.96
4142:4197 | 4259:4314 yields 0.98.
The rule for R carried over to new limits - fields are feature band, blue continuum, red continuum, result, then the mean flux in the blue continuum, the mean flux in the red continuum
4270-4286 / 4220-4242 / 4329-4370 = -0.06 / 250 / 249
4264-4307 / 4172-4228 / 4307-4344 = 0.00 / 256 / 251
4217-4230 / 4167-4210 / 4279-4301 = -0.06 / 251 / 256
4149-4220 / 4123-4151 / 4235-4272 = 0.05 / 271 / 266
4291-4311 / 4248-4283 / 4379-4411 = 0.13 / 270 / 257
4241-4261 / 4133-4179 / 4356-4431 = -0.03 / 260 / 258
